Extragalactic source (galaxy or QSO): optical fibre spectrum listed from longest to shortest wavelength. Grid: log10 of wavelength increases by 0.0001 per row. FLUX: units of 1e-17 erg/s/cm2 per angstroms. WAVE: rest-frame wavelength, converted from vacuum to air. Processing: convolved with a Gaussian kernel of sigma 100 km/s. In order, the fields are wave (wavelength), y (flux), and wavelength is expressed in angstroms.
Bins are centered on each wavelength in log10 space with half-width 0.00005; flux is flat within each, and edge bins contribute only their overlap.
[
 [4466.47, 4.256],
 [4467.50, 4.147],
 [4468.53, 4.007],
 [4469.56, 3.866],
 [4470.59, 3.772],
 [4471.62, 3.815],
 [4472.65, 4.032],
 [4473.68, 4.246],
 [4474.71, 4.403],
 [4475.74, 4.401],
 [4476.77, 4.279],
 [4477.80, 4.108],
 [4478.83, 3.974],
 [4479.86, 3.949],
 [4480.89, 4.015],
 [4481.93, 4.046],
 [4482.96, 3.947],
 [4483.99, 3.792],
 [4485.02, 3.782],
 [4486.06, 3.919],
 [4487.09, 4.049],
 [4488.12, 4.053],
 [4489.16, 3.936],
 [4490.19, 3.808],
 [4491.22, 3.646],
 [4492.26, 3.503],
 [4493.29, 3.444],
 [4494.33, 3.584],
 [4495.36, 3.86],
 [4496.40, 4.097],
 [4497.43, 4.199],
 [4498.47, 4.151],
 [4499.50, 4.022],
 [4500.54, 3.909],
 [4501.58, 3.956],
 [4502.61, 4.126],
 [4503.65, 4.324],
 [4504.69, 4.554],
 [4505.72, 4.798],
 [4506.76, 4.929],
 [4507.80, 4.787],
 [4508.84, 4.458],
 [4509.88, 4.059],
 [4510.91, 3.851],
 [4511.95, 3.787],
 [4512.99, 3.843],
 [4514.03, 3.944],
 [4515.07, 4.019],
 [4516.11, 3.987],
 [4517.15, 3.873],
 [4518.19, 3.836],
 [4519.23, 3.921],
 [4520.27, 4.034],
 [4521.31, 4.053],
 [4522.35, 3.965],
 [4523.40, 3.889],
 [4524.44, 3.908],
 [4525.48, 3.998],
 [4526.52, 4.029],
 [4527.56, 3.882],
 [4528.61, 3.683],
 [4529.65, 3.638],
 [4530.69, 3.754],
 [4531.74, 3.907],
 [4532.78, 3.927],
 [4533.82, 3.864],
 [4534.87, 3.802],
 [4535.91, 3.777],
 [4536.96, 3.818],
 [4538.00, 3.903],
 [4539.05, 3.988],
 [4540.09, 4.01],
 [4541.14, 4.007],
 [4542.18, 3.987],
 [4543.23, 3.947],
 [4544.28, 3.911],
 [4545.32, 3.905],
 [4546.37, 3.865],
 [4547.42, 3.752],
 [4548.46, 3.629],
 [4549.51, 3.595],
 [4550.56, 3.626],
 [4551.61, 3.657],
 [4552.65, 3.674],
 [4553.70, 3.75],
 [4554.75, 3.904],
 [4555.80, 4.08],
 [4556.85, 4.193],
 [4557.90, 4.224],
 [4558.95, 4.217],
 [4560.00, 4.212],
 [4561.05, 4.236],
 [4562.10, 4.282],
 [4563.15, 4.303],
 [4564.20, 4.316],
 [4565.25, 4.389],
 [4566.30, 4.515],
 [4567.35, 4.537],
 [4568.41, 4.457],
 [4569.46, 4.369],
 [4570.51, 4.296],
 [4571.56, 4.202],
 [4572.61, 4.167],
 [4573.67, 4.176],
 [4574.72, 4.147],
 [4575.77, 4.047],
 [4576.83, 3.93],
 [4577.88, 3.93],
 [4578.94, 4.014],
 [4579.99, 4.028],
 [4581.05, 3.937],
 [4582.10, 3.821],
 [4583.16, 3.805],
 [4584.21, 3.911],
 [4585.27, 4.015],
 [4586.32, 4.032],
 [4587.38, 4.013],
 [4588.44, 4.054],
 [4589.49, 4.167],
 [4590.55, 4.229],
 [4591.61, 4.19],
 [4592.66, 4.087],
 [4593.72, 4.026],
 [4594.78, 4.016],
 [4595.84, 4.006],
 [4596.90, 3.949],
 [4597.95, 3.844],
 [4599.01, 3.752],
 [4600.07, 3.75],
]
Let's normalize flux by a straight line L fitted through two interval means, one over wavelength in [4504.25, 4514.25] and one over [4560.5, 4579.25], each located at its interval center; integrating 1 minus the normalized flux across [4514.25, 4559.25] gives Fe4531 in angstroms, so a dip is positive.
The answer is 4.1 angstroms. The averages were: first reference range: 4.31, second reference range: 4.24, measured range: 3.89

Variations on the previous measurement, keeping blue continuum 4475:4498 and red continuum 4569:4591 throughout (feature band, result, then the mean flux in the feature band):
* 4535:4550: 0.55 angstroms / 3.86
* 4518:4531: 0.29 angstroms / 3.9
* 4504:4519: -0.85 angstroms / 4.19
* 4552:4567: -0.49 angstroms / 4.17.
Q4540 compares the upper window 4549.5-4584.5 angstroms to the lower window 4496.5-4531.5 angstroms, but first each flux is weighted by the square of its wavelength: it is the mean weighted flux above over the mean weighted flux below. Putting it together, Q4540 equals 1.03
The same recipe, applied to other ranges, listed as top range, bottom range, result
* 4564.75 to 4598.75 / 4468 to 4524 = 1.06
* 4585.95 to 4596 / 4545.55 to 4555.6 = 1.11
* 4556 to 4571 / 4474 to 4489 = 1.11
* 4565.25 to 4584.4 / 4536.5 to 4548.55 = 1.07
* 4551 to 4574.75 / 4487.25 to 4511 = 1.05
